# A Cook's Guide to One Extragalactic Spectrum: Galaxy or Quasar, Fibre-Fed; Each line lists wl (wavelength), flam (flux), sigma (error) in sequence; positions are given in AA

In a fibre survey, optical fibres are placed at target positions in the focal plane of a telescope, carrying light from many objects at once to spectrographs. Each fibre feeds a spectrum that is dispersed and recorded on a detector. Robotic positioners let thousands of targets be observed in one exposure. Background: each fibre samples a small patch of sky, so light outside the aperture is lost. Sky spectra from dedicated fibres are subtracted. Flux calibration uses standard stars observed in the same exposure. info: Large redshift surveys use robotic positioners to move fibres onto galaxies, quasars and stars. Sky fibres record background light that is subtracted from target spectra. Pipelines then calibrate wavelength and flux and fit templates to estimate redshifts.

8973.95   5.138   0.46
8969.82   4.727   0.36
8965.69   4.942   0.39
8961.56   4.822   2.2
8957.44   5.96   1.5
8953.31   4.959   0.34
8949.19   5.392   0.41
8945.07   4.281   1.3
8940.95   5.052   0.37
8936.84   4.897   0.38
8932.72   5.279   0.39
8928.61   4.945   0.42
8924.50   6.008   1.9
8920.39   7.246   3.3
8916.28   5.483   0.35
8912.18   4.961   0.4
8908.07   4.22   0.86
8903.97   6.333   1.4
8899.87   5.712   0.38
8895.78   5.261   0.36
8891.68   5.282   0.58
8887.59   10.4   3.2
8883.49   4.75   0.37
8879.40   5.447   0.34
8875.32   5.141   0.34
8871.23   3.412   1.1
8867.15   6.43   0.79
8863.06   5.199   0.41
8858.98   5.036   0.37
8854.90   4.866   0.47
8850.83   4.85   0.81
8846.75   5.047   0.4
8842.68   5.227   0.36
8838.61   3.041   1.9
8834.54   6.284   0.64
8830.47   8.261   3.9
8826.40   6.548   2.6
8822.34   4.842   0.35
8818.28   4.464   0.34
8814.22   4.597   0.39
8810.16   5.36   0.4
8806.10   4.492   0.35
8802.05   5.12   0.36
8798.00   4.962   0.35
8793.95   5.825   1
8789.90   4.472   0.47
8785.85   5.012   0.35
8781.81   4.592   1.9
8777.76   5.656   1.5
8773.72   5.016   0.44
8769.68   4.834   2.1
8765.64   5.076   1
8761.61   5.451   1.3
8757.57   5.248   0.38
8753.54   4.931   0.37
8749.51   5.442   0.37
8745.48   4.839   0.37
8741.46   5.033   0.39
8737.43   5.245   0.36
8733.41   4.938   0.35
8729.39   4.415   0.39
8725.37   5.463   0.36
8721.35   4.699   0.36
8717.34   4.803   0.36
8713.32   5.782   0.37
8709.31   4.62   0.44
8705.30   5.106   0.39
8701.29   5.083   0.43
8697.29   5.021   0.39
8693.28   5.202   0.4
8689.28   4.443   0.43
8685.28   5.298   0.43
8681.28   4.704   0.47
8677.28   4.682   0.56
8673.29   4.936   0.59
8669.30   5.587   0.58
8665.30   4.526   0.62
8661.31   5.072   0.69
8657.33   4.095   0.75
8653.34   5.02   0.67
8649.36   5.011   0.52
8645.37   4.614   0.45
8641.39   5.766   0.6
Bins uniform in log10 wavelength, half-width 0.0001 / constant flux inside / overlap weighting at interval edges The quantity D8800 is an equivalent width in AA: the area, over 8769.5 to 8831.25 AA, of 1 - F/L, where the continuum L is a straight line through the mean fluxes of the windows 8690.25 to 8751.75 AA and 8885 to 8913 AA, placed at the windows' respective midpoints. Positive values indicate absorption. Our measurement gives 3.19 AA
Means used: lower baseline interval 5.04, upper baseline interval 6.04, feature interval 5.21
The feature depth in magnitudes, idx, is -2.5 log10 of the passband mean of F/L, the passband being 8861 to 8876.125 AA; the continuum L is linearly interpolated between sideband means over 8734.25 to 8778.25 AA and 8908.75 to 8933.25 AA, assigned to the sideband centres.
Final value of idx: 0.09 mag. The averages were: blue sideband 5.14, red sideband 5.6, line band 5.04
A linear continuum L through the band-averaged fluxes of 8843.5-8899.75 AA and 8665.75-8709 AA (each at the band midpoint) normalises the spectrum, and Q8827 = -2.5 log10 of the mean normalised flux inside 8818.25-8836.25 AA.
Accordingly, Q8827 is -0.17 mag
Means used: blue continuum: 4.97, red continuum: 5.48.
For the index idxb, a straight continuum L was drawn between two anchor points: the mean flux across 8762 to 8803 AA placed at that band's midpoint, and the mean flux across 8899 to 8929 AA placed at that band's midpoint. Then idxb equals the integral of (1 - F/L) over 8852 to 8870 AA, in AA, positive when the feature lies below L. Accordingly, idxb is 0.5 AA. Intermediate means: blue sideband 5.07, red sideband 5.65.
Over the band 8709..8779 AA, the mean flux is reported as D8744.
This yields 5.09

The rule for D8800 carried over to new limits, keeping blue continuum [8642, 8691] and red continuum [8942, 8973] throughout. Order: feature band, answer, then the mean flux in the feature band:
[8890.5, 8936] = -4.69 AA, 5.51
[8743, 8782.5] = -1.71 AA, 5.12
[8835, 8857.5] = 1.01 AA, 4.74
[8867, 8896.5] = -4.56 AA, 5.75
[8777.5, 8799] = -0.52 AA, 5.04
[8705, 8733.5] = -0.49 AA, 4.97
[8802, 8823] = 0.67 AA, 4.78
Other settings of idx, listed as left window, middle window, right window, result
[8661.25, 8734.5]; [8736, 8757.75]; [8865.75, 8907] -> 0.014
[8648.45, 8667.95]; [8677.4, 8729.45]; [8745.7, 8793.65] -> -0.020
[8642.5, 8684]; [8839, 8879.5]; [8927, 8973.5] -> 0.002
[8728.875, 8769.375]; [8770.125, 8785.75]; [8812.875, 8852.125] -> 0.024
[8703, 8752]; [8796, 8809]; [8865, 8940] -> 0.083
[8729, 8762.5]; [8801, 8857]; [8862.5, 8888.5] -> 0.048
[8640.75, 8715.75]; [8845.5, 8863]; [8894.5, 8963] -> 0.055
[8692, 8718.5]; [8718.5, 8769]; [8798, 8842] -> 0.022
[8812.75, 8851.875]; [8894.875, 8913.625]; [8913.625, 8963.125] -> 0.009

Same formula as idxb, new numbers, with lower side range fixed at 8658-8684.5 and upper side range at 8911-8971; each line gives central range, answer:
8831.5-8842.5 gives 0.1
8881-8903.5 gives -4.6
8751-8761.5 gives -0.3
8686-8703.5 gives -0.1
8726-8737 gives 0.3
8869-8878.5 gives 1.3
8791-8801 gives -0.4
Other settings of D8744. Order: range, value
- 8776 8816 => 5.01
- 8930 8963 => 5.08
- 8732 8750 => 5.08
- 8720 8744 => 4.97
